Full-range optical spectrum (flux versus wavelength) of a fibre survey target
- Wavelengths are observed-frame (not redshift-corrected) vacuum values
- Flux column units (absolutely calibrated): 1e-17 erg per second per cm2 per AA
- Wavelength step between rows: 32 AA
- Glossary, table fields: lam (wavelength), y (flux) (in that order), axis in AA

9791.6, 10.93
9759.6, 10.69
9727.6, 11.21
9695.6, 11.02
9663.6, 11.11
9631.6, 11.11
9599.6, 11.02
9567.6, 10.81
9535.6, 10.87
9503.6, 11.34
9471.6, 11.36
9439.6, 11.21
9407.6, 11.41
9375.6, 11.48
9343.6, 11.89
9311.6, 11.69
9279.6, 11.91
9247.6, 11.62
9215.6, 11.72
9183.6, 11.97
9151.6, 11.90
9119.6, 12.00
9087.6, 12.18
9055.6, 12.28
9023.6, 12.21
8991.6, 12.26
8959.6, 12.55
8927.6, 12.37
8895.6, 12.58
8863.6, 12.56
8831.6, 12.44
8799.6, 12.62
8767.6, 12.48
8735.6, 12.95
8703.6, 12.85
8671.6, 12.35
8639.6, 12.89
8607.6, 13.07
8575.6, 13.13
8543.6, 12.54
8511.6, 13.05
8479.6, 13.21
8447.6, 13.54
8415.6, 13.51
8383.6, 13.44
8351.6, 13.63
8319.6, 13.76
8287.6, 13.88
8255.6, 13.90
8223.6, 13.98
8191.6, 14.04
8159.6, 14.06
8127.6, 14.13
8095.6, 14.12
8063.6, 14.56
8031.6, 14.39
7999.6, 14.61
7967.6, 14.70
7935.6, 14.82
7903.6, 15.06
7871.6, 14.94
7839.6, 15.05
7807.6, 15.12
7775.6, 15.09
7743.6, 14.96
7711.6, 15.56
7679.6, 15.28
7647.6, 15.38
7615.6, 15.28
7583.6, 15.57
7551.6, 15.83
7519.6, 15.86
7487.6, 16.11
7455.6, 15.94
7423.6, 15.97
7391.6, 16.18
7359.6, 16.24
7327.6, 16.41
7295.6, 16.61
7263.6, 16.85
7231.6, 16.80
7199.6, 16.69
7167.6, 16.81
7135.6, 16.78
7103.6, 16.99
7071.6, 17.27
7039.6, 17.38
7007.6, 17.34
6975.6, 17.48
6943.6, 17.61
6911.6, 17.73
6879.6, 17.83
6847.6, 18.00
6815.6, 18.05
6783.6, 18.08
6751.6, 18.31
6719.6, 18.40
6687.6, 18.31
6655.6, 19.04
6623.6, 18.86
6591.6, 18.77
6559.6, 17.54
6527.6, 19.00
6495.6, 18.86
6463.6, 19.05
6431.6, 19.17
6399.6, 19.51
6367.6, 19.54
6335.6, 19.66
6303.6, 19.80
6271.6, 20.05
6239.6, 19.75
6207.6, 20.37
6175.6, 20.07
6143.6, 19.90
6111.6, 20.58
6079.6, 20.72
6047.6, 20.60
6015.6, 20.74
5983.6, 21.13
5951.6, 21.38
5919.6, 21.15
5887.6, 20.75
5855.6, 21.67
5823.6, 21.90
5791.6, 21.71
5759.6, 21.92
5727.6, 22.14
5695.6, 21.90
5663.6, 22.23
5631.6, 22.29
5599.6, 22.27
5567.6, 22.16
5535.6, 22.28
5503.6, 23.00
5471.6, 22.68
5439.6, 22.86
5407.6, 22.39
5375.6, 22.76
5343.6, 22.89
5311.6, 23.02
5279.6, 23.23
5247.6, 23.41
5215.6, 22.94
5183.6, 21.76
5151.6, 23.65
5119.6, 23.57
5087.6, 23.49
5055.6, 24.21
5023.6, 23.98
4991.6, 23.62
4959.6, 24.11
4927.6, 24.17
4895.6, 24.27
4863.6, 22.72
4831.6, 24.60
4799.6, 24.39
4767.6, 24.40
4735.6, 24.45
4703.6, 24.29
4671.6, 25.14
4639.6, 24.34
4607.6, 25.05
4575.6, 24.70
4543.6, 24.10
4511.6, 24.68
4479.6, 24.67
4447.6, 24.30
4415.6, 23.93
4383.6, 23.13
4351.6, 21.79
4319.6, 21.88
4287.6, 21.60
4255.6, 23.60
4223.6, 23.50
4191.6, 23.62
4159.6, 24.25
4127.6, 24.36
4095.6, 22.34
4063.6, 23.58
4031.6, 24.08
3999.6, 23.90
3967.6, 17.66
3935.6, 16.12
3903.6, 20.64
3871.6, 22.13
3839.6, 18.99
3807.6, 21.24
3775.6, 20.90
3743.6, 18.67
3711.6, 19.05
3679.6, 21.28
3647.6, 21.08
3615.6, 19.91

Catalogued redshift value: 0.000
